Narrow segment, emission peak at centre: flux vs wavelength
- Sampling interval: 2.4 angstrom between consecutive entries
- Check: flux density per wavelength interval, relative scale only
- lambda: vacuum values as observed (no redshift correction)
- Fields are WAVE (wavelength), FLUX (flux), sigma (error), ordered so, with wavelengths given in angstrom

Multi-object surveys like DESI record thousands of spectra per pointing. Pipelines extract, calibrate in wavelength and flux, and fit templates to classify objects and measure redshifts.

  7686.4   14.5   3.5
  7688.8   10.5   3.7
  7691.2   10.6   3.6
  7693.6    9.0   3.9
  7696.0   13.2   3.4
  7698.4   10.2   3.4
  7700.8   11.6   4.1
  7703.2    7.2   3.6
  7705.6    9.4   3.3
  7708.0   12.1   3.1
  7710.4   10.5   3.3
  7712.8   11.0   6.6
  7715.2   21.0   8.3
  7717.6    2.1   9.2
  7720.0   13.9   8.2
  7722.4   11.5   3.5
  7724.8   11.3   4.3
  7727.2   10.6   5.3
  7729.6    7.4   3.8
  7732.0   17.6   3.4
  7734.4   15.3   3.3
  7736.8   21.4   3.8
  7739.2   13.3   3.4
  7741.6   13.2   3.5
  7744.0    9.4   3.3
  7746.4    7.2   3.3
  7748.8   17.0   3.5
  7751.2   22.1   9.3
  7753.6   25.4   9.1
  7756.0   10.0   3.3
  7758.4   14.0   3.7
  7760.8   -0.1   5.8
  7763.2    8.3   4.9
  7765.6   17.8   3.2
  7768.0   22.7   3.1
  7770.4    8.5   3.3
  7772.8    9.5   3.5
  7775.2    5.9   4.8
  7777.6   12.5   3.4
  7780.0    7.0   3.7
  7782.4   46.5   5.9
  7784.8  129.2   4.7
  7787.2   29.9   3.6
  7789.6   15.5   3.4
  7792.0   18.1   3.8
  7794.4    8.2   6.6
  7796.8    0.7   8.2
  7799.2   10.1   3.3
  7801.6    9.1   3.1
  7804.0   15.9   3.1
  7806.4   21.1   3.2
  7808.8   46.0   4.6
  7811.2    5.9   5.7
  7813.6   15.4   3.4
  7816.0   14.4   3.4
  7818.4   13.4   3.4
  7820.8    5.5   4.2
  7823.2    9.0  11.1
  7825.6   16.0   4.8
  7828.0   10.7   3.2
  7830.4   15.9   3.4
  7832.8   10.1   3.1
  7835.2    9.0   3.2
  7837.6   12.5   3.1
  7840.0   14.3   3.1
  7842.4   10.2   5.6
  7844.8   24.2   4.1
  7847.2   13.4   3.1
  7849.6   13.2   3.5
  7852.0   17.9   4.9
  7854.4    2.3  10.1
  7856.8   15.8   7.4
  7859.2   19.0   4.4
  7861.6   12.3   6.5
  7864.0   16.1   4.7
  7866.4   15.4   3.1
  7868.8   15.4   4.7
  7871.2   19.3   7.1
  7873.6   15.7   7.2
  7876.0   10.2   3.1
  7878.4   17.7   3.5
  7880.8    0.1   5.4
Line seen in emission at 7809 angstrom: [N II] 6583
